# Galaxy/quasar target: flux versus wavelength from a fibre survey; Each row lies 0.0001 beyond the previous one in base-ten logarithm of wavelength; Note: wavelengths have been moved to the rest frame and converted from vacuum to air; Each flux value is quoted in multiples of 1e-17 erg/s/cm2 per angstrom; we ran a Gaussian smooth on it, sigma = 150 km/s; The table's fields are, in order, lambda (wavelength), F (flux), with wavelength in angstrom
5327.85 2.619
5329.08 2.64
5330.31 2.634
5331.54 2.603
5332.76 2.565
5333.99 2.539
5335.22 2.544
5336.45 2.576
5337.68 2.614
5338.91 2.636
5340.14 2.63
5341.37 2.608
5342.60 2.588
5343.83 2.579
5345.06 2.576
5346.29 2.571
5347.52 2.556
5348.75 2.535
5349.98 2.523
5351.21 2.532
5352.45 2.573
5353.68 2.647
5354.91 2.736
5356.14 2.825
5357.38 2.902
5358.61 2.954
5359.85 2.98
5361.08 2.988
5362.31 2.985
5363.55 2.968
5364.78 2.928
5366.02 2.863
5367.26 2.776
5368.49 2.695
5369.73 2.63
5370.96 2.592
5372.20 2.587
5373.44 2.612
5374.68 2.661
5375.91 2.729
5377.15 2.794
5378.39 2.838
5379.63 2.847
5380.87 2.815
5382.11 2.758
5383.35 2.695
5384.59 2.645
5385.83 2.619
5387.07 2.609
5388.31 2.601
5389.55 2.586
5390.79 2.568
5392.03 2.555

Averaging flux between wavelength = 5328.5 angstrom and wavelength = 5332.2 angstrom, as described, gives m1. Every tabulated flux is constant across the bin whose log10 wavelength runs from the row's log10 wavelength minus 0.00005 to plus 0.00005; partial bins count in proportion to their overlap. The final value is 2.63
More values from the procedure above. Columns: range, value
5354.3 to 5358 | 2.82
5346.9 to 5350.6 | 2.54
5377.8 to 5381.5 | 2.83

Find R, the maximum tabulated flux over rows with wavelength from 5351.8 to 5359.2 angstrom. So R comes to 2.954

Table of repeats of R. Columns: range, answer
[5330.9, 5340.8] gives 2.636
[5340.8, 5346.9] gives 2.608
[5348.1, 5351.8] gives 2.535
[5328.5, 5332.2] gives 2.64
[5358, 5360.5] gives 2.98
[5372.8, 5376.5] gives 2.729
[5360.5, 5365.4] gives 2.988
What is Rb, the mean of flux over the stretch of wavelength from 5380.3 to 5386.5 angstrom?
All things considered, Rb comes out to 2.7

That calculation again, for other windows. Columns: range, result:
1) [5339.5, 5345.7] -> 2.6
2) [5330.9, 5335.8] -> 2.56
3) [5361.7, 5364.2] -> 2.98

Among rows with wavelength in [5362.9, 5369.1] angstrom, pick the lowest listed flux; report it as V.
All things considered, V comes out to 2.695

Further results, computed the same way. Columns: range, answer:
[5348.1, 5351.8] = 2.523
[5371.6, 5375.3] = 2.587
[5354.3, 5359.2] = 2.736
